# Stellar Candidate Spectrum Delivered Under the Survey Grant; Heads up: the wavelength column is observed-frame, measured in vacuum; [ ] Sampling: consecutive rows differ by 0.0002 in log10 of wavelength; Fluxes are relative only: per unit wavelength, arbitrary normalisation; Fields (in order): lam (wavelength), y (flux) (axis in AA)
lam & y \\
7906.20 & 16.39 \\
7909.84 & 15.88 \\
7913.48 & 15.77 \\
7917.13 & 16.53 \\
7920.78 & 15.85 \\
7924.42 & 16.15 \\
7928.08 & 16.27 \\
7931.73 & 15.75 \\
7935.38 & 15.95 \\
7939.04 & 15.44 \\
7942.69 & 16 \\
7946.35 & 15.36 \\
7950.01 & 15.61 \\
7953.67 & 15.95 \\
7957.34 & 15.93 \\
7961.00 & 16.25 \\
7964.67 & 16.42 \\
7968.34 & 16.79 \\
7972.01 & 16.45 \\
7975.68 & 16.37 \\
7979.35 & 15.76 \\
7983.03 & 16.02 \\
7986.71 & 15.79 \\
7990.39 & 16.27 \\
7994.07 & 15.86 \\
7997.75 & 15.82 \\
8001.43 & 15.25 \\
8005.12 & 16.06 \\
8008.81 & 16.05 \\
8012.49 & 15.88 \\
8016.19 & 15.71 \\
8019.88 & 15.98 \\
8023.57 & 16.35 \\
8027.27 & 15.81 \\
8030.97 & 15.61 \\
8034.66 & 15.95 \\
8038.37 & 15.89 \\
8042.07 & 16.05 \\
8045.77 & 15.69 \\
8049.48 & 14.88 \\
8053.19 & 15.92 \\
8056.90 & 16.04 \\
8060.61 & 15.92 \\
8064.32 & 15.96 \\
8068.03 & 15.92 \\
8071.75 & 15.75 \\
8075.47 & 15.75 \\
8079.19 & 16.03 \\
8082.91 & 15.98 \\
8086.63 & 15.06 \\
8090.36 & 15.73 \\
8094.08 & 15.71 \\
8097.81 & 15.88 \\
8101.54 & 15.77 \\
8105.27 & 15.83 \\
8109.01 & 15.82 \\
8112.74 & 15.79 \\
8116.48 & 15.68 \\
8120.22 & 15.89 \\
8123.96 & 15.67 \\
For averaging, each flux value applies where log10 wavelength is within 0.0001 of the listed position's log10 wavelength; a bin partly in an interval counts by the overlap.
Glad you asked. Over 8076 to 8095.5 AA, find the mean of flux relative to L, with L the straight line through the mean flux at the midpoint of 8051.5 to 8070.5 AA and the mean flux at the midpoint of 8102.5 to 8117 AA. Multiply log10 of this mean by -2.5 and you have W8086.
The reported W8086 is 0.01 mag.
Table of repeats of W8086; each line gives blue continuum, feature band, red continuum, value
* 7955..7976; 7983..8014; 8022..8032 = 0.02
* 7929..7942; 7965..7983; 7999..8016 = -0.04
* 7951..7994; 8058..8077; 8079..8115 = 0.00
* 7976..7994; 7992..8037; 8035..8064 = 0.00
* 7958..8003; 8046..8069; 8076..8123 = 0.01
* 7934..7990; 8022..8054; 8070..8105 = 0.00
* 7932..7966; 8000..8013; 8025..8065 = 0.00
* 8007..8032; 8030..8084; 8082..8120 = 0.00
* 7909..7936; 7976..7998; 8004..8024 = 0.00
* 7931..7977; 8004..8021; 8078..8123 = 0.00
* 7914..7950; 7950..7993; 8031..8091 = -0.02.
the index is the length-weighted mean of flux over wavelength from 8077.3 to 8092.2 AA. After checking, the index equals 15.7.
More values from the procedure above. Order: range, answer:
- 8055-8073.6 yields 15.9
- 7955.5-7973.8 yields 16.4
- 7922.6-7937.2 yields 16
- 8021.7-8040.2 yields 15.9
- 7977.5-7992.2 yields 16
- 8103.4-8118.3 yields 15.8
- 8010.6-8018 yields 15.8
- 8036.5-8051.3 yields 15.6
